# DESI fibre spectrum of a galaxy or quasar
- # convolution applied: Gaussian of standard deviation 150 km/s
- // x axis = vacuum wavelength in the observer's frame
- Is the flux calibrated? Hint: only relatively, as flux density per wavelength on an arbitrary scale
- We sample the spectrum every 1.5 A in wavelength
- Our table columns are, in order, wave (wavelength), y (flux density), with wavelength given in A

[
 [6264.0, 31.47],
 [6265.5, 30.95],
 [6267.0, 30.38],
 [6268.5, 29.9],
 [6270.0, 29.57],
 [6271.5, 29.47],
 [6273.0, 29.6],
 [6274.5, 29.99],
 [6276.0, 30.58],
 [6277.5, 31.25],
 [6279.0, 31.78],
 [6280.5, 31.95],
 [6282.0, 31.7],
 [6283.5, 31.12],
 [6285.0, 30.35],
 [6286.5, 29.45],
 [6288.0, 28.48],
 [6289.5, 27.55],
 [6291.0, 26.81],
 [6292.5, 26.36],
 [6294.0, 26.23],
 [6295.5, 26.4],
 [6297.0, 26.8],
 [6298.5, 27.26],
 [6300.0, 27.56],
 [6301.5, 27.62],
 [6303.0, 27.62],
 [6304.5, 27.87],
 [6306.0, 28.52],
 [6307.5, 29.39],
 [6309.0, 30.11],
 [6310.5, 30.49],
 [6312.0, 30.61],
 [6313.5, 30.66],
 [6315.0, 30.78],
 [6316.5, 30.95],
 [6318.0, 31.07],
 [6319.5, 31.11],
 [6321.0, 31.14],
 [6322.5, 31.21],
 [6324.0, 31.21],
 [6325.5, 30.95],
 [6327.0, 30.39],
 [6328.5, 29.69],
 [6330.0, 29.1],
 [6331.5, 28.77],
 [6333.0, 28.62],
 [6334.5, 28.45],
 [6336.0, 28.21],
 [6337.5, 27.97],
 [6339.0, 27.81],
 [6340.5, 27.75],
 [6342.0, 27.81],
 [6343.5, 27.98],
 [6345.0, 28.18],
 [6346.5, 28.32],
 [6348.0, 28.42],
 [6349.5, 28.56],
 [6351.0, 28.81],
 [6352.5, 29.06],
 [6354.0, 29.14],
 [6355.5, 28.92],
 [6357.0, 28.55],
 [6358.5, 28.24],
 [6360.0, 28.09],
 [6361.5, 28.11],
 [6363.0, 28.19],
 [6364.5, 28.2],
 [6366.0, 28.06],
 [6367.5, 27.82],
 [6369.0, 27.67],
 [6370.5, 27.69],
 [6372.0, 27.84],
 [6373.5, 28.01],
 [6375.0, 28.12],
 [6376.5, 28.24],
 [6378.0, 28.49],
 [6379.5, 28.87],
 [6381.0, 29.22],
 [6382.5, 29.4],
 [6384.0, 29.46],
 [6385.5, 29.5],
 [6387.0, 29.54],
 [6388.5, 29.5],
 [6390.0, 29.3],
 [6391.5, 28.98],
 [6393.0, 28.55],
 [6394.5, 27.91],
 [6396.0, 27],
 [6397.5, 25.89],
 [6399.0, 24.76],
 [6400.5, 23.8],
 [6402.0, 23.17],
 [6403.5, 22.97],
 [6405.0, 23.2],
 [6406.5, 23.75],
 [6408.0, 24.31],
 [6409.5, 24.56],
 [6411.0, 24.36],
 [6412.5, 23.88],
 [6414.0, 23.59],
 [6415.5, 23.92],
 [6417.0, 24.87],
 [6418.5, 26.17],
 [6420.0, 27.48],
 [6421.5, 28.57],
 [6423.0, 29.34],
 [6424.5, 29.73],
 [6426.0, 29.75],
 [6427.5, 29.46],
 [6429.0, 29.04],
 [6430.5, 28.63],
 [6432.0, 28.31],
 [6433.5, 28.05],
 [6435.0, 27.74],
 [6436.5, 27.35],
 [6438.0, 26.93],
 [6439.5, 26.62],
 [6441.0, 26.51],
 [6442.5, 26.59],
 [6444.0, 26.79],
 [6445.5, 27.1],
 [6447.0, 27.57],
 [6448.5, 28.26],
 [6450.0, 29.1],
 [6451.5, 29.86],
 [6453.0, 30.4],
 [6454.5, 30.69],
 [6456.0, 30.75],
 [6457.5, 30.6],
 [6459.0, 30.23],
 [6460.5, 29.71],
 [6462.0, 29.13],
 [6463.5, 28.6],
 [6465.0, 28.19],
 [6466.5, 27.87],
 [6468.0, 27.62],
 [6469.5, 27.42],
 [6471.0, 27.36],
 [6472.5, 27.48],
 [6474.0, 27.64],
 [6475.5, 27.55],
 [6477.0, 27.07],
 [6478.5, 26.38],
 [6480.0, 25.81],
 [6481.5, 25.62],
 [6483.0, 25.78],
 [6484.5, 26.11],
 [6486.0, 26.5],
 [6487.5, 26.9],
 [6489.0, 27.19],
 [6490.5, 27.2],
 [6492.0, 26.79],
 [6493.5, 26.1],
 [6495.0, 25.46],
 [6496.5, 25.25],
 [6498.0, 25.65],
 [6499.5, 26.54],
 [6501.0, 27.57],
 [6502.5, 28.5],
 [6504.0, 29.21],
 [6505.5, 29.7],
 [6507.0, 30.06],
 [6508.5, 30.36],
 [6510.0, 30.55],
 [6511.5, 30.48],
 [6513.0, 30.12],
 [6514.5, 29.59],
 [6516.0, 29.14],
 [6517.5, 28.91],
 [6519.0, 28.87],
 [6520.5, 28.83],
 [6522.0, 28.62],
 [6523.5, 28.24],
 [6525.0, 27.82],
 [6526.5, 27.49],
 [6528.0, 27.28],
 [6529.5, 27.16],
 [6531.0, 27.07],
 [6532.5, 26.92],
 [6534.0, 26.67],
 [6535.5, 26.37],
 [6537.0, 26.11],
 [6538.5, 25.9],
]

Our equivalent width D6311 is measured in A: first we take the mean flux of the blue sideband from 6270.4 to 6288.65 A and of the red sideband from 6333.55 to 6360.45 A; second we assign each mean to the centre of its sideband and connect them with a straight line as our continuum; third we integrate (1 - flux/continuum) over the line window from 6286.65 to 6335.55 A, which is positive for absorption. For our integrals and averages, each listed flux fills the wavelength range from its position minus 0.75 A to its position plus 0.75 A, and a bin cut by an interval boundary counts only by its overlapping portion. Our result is 0.7 A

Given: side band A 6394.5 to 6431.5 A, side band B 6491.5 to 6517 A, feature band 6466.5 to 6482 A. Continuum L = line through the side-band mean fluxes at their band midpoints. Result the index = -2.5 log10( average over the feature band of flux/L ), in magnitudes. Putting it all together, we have 0.019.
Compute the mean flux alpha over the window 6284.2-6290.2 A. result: 29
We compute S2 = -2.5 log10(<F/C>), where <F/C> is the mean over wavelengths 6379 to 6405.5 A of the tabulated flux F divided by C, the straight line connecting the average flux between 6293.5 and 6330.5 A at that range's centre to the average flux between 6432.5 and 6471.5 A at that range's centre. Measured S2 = 0.06 mag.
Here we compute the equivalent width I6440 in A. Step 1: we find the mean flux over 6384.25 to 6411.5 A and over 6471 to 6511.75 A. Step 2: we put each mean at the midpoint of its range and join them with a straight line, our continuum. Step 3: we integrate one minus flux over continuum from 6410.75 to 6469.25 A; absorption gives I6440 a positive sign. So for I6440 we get -2.6 A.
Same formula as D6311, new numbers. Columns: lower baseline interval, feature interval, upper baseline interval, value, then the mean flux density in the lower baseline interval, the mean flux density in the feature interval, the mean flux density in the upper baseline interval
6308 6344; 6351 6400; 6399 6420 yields -3.51 A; 29.7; 28.3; 24.2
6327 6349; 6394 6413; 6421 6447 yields 2.43 A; 28.4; 24.5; 28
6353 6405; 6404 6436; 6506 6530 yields 1.79 A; 27.8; 26.6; 29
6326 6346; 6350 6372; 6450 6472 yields 0.27 A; 28.5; 28.3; 29.2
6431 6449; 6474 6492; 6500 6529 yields 1.06 A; 27.3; 26.6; 29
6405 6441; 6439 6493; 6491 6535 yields -0.86 A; 26.7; 27.8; 28.1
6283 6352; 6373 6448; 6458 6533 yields 3.33 A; 28.9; 27.1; 27.8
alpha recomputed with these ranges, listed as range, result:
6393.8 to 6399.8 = 26.4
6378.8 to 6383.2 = 29.2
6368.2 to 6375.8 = 27.9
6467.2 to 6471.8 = 27.5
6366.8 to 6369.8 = 27.7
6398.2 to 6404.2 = 23.7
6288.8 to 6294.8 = 26.7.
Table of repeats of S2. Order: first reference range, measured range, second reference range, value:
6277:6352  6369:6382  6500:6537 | 0.02 mag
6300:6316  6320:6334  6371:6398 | -0.04 mag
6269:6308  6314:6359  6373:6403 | -0.03 mag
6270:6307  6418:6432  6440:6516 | -0.02 mag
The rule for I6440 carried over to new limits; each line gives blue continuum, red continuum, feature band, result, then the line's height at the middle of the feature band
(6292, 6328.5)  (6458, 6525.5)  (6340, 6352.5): 0.31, 29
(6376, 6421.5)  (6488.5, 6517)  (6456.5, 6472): -0.63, 27.6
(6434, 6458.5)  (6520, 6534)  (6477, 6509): 1.00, 27.9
